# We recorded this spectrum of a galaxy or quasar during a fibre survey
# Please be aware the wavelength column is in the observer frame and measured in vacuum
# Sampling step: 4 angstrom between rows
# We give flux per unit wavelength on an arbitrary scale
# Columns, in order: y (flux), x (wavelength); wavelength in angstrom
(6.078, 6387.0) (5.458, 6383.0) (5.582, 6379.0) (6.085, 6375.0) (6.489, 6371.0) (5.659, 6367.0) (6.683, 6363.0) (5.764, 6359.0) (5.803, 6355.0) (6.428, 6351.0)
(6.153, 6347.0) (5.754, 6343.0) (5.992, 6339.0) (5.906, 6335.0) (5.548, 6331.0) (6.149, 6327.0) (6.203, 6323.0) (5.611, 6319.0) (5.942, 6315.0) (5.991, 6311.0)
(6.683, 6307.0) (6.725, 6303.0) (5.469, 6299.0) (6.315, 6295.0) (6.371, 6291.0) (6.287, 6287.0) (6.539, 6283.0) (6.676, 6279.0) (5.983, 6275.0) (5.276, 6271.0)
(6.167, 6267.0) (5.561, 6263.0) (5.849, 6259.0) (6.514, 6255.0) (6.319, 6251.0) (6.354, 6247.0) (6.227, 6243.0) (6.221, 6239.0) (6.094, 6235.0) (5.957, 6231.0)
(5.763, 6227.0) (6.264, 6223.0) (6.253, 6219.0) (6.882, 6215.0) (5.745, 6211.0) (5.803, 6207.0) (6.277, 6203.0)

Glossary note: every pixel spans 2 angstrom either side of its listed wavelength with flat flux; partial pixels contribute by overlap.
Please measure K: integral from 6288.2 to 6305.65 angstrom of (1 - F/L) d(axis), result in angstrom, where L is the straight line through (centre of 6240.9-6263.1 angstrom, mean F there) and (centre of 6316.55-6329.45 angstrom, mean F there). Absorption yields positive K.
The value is -0.5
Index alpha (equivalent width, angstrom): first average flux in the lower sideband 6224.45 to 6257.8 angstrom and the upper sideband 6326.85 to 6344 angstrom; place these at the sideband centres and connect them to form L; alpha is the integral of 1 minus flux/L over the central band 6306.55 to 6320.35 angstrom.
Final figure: -0.2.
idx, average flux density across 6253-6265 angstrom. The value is 5.97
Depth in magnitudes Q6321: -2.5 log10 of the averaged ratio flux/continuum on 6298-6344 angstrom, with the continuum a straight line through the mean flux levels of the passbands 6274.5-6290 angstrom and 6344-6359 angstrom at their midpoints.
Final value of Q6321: 0.03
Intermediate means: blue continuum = 6.41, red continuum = 6.05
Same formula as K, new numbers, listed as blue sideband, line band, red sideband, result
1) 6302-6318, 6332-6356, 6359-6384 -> 0.5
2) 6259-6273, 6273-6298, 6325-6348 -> -2.5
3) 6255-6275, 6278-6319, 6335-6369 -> -2.5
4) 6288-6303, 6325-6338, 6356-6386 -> 0.4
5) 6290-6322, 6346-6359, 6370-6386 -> -0.2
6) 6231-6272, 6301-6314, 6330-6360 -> -0.9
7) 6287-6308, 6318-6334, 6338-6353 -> 0.7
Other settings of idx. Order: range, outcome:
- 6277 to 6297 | 6.44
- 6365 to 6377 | 6.08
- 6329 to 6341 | 5.82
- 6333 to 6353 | 6.05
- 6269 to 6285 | 6.12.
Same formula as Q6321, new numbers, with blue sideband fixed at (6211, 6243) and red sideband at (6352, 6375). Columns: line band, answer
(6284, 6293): -0.037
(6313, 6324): 0.041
